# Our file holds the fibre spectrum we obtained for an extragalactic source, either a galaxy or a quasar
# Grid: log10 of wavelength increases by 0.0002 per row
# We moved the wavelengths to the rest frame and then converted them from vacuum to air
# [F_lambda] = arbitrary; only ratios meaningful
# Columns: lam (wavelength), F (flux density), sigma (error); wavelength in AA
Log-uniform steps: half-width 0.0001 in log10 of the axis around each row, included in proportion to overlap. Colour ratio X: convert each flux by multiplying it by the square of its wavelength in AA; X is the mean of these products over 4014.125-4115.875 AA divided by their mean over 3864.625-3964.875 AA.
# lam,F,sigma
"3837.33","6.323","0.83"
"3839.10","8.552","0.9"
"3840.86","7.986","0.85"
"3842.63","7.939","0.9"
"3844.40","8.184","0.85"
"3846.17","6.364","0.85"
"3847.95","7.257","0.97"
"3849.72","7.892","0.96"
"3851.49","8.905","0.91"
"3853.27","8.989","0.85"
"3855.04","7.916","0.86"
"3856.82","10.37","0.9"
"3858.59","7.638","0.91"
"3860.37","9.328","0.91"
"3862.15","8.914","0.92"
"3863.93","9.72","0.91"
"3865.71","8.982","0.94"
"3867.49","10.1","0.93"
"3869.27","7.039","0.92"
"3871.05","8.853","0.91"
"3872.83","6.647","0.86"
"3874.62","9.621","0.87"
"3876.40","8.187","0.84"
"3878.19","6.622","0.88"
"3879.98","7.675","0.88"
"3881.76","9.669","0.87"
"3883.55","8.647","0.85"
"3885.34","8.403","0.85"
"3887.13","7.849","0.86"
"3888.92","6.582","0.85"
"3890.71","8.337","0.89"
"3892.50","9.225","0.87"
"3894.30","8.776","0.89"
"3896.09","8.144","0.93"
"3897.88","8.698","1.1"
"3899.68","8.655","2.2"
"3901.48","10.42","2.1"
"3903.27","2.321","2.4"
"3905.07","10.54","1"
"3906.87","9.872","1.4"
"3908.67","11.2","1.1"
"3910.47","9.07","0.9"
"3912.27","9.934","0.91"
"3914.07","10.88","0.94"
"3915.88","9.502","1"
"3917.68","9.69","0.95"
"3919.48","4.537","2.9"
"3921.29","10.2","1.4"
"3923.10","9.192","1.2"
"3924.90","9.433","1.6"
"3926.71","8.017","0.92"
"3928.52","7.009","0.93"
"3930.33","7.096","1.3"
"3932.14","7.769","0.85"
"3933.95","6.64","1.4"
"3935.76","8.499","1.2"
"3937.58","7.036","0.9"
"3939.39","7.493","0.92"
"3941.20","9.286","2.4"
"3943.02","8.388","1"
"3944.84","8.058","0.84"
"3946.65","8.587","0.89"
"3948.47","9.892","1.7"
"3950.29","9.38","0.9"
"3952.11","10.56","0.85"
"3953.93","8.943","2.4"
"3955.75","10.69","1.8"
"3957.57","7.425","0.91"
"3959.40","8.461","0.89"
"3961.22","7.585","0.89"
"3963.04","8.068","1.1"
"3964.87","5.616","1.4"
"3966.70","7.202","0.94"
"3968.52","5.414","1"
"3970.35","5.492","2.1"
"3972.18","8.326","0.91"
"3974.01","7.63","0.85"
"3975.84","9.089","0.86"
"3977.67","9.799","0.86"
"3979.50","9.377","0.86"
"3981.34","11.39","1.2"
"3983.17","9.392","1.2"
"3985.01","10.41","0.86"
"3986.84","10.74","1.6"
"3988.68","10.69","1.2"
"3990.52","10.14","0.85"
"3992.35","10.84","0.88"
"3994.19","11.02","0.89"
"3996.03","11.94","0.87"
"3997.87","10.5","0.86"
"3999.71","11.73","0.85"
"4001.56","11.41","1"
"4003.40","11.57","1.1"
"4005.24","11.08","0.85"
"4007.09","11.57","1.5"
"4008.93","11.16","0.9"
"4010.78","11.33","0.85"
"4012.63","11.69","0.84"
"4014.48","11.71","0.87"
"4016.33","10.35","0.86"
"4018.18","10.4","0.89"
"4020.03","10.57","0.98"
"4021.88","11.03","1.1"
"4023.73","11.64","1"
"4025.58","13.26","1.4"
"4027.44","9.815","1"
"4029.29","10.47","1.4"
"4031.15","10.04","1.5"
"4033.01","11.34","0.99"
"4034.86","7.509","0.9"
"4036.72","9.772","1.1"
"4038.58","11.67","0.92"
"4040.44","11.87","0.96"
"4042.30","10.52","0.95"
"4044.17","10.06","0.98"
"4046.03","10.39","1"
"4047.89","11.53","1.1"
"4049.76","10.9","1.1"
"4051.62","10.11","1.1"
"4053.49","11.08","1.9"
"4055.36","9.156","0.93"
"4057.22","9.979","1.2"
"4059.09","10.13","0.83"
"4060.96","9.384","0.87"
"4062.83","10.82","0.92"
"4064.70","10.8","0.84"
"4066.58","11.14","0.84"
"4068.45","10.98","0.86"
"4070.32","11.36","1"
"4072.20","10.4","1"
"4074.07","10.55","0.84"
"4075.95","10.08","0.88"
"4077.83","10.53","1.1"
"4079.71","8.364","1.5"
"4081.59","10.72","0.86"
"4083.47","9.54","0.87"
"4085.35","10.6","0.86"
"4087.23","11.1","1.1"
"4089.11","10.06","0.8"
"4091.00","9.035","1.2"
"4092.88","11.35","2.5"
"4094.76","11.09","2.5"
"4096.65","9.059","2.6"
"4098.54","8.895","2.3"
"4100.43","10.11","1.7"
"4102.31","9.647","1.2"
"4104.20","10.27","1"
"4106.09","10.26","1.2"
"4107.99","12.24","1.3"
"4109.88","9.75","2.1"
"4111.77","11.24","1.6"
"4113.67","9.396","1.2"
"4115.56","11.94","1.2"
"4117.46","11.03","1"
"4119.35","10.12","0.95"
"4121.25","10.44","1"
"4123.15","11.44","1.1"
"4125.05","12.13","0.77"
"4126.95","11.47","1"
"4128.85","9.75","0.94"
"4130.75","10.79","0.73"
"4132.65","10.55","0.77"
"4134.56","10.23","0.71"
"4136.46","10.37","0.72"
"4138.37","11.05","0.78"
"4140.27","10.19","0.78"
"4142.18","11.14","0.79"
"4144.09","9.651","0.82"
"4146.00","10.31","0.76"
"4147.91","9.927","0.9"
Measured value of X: 1.3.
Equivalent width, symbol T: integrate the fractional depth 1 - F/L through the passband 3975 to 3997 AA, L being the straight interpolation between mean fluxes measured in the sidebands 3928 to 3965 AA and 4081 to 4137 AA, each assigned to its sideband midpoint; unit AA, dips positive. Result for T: -4.0 AA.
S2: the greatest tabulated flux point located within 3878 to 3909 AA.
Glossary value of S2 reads 11.2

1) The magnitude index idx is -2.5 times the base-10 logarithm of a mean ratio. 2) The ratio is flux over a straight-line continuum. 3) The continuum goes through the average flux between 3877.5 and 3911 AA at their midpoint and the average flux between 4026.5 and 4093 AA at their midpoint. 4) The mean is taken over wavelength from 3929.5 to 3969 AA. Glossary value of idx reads 0.12 mag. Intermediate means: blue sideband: 8.46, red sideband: 10.4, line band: 8.13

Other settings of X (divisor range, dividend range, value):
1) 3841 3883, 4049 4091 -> 1.37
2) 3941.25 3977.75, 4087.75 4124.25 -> 1.36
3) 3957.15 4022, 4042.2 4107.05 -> 1.09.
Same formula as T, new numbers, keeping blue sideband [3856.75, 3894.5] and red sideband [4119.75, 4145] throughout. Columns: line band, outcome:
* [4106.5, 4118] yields -0.41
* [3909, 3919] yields -1.00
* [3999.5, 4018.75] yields -3.30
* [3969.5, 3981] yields 1.08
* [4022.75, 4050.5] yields -2.41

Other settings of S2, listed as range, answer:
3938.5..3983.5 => 11.39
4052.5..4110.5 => 12.24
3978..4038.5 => 13.26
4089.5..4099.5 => 11.35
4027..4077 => 11.87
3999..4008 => 11.73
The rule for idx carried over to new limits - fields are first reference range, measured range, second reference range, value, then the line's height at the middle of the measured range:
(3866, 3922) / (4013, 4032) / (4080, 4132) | -0.13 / 9.73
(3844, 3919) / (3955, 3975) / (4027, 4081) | 0.26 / 9.46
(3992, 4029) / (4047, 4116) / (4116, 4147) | 0.06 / 10.9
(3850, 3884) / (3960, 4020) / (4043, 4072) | 0.00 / 9.84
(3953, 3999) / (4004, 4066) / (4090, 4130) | -0.11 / 9.7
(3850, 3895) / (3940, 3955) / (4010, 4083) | 0.03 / 9.41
